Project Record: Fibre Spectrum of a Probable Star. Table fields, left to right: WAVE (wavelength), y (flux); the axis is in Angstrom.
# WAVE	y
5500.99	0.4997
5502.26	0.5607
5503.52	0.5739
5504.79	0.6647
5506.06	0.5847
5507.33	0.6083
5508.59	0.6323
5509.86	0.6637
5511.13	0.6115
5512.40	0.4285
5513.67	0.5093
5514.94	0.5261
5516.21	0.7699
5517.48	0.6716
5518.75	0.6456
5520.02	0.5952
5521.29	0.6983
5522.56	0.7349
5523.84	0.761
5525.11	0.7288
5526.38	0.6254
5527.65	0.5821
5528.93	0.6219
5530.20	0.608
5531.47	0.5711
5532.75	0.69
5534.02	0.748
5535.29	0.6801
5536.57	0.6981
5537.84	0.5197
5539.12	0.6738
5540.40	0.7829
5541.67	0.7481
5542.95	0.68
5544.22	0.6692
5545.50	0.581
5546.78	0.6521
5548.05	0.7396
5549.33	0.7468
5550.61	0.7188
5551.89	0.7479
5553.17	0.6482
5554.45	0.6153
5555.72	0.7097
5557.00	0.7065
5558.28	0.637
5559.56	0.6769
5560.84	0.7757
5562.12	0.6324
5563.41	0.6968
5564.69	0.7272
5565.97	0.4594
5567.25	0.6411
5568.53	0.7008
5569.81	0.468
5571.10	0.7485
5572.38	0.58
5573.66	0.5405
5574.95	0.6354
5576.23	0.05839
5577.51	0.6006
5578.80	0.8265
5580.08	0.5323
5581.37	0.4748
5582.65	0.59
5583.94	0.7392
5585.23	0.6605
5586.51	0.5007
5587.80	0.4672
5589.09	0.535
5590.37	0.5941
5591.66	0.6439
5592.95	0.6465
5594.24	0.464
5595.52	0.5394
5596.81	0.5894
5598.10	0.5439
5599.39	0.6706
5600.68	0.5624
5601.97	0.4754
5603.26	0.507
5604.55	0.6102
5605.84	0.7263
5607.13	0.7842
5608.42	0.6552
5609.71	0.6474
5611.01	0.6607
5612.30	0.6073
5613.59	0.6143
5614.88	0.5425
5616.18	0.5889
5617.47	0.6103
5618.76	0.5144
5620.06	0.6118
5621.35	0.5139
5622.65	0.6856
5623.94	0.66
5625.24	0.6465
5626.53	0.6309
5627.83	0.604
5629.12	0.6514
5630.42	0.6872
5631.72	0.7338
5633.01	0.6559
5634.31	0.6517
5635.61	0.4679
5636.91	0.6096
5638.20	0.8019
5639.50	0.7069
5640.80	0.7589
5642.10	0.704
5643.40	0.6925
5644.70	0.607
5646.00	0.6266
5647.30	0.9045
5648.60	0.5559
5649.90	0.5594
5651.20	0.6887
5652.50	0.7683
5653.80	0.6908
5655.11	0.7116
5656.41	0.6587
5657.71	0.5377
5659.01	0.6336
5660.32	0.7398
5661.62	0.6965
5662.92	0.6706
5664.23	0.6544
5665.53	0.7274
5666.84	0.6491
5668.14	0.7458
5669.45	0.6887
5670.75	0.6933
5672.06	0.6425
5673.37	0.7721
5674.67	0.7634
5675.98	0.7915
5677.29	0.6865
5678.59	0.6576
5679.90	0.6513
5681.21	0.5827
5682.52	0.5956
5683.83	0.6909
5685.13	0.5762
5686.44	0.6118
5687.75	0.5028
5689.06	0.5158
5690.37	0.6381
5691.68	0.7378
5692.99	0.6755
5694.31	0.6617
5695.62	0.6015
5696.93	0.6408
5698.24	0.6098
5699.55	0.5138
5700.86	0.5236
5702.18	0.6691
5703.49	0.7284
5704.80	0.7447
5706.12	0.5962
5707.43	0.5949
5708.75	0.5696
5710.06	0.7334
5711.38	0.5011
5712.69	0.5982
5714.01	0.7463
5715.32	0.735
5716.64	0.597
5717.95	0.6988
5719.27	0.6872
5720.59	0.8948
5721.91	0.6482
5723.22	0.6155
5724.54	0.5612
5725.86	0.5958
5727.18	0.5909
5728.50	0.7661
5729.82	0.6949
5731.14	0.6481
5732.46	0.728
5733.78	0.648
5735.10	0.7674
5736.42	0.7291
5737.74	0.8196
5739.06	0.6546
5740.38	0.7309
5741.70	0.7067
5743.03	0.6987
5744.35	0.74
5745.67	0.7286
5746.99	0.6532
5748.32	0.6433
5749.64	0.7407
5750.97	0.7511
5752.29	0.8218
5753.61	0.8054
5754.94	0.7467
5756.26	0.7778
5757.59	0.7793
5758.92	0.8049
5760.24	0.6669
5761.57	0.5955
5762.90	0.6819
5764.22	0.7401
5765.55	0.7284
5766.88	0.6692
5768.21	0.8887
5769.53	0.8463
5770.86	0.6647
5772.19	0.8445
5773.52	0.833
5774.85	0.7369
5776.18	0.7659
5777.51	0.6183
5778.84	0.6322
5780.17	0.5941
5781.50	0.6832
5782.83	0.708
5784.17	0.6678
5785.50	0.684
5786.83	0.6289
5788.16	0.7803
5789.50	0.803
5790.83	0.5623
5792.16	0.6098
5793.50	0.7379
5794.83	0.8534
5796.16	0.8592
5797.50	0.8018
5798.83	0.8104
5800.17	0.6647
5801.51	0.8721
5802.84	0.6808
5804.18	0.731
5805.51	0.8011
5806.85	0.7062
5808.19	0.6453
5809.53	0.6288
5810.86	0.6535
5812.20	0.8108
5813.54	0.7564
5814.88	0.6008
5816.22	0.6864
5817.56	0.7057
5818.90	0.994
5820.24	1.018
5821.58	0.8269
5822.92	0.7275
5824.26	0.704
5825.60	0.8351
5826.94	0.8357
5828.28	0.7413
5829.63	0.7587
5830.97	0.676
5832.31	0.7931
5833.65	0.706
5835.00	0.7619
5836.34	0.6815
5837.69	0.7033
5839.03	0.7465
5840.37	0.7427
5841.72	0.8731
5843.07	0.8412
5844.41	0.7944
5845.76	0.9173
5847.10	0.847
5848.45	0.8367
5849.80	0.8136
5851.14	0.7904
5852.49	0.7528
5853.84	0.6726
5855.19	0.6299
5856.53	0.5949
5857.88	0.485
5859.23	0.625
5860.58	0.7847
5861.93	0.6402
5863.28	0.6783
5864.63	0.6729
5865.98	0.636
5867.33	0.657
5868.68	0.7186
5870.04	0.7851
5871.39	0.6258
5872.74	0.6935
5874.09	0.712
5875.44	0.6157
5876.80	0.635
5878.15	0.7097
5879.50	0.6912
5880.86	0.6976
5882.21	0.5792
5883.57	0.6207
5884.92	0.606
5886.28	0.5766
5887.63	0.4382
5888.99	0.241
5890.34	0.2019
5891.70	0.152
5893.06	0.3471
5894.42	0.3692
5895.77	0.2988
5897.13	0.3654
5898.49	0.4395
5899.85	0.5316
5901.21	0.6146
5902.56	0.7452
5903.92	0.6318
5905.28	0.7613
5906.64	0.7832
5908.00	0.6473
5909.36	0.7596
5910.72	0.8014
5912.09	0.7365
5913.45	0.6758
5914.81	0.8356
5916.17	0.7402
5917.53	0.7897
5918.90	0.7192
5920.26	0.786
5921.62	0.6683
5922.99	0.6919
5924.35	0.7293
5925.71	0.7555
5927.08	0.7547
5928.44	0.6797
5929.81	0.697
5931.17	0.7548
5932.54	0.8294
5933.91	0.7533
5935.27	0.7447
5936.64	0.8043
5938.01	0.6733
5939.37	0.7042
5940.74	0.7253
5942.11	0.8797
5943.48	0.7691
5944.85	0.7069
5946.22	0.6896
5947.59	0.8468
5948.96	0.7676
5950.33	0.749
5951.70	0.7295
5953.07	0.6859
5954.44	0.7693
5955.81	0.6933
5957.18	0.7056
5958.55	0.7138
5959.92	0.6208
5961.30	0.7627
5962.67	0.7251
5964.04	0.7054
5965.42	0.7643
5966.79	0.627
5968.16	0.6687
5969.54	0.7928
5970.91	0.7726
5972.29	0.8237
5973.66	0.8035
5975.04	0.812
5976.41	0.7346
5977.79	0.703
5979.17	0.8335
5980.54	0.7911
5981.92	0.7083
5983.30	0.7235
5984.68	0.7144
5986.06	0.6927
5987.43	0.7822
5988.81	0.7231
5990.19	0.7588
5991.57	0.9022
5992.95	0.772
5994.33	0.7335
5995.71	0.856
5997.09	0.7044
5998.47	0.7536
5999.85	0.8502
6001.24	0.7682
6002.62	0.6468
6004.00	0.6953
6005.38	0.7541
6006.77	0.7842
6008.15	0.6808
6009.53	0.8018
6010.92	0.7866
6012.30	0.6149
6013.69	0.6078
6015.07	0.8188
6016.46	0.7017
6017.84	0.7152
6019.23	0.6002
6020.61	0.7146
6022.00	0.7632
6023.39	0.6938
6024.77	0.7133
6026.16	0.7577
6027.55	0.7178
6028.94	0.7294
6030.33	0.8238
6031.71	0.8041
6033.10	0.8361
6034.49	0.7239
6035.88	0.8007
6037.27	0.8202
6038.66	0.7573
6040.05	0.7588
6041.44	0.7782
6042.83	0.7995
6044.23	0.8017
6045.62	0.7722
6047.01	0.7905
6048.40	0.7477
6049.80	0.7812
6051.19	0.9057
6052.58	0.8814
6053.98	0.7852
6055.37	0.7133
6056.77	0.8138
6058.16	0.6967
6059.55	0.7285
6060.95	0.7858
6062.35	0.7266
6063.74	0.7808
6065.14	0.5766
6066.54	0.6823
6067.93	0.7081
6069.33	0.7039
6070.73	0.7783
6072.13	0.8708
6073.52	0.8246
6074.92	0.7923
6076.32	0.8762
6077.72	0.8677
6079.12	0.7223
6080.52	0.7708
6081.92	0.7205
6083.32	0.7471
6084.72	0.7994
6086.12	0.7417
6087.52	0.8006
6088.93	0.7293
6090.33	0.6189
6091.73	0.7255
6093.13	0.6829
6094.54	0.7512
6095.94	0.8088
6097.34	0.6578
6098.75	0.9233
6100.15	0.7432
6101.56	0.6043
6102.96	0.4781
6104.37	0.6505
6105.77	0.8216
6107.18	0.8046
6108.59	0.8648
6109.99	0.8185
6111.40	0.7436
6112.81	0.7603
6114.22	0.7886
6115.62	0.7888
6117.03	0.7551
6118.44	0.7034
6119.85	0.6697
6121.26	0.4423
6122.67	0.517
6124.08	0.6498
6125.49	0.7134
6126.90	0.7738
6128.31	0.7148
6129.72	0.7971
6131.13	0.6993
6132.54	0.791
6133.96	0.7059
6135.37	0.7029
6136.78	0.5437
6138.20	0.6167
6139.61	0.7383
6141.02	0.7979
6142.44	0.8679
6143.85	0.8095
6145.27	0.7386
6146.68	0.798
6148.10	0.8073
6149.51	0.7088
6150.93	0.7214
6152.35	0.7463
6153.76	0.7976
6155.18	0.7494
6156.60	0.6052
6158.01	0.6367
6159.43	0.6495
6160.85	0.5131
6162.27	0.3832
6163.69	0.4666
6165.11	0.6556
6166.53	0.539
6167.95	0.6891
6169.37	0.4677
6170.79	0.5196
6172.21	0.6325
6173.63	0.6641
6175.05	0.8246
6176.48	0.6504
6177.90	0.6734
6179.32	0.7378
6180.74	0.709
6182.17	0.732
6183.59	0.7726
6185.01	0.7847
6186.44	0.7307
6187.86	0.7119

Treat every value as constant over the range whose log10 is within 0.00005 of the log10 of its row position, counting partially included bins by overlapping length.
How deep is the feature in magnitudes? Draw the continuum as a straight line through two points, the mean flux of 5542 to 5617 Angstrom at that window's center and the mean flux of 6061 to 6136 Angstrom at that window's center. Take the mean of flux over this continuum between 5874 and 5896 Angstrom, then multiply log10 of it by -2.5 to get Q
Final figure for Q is 0.35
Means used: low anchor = 0.618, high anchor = 0.734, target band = 0.498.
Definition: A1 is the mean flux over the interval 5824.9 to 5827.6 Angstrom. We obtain 0.835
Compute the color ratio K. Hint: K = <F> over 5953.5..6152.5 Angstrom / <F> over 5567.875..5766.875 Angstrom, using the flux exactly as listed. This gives 1.14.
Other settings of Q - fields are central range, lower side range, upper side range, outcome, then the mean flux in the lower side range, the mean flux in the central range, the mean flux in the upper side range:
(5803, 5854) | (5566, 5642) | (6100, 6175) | -0.195 mag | 0.606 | 0.766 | 0.687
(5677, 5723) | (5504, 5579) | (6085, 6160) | 0.041 mag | 0.643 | 0.64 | 0.723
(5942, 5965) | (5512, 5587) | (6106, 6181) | -0.088 mag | 0.64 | 0.733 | 0.692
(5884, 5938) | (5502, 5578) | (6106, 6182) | 0.074 mag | 0.639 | 0.628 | 0.693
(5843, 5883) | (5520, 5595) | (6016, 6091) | 0.016 mag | 0.636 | 0.702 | 0.761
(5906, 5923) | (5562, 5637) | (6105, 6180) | -0.137 mag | 0.6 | 0.743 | 0.694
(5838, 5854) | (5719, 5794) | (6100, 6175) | -0.142 mag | 0.711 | 0.804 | 0.687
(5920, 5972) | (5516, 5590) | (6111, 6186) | -0.096 mag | 0.642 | 0.734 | 0.688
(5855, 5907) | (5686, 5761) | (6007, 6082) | 0.235 mag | 0.677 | 0.577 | 0.758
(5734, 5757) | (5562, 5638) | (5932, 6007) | -0.117 mag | 0.601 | 0.735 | 0.749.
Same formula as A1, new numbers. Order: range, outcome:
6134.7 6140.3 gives 0.65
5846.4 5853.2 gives 0.808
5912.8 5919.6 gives 0.753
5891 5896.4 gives 0.291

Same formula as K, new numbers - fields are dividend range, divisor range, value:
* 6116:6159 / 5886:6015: 1.02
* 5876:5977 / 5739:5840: 0.91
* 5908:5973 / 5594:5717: 1.15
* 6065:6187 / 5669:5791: 1.04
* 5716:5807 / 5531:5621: 1.15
